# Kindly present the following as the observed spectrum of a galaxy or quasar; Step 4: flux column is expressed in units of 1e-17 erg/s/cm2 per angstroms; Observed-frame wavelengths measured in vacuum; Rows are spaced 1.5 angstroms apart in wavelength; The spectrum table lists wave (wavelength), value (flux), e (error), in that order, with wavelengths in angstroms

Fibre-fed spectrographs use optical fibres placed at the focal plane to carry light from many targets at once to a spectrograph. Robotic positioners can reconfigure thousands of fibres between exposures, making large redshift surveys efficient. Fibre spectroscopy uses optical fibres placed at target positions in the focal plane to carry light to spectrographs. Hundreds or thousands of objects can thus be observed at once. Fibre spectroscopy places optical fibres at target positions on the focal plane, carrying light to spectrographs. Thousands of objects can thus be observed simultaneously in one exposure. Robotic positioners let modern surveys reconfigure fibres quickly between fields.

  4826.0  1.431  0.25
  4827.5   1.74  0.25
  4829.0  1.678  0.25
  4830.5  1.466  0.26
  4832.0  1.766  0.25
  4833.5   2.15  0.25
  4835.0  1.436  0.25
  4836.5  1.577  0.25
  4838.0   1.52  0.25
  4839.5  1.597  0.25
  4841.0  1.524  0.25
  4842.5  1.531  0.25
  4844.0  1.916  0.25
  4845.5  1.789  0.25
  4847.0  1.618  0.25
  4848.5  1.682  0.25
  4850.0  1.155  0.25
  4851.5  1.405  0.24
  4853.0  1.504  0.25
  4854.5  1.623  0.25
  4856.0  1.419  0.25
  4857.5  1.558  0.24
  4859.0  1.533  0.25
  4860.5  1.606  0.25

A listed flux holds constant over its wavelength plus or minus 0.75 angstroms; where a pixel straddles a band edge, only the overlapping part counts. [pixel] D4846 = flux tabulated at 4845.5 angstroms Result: 1.789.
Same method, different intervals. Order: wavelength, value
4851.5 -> 1.405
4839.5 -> 1.597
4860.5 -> 1.606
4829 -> 1.678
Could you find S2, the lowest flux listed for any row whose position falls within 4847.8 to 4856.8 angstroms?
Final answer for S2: 1.155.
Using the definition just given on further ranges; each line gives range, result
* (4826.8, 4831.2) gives 1.466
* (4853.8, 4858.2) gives 1.419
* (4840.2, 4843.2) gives 1.524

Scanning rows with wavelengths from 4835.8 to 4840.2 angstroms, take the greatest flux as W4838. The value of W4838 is 1.597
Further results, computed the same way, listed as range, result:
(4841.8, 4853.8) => 1.916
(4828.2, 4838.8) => 2.15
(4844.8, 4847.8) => 1.789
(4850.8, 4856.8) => 1.623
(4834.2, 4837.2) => 1.577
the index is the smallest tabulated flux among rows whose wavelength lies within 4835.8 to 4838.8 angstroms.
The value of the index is 1.52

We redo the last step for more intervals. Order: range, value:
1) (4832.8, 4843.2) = 1.436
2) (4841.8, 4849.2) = 1.531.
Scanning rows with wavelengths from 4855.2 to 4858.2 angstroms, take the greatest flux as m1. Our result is 1.558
